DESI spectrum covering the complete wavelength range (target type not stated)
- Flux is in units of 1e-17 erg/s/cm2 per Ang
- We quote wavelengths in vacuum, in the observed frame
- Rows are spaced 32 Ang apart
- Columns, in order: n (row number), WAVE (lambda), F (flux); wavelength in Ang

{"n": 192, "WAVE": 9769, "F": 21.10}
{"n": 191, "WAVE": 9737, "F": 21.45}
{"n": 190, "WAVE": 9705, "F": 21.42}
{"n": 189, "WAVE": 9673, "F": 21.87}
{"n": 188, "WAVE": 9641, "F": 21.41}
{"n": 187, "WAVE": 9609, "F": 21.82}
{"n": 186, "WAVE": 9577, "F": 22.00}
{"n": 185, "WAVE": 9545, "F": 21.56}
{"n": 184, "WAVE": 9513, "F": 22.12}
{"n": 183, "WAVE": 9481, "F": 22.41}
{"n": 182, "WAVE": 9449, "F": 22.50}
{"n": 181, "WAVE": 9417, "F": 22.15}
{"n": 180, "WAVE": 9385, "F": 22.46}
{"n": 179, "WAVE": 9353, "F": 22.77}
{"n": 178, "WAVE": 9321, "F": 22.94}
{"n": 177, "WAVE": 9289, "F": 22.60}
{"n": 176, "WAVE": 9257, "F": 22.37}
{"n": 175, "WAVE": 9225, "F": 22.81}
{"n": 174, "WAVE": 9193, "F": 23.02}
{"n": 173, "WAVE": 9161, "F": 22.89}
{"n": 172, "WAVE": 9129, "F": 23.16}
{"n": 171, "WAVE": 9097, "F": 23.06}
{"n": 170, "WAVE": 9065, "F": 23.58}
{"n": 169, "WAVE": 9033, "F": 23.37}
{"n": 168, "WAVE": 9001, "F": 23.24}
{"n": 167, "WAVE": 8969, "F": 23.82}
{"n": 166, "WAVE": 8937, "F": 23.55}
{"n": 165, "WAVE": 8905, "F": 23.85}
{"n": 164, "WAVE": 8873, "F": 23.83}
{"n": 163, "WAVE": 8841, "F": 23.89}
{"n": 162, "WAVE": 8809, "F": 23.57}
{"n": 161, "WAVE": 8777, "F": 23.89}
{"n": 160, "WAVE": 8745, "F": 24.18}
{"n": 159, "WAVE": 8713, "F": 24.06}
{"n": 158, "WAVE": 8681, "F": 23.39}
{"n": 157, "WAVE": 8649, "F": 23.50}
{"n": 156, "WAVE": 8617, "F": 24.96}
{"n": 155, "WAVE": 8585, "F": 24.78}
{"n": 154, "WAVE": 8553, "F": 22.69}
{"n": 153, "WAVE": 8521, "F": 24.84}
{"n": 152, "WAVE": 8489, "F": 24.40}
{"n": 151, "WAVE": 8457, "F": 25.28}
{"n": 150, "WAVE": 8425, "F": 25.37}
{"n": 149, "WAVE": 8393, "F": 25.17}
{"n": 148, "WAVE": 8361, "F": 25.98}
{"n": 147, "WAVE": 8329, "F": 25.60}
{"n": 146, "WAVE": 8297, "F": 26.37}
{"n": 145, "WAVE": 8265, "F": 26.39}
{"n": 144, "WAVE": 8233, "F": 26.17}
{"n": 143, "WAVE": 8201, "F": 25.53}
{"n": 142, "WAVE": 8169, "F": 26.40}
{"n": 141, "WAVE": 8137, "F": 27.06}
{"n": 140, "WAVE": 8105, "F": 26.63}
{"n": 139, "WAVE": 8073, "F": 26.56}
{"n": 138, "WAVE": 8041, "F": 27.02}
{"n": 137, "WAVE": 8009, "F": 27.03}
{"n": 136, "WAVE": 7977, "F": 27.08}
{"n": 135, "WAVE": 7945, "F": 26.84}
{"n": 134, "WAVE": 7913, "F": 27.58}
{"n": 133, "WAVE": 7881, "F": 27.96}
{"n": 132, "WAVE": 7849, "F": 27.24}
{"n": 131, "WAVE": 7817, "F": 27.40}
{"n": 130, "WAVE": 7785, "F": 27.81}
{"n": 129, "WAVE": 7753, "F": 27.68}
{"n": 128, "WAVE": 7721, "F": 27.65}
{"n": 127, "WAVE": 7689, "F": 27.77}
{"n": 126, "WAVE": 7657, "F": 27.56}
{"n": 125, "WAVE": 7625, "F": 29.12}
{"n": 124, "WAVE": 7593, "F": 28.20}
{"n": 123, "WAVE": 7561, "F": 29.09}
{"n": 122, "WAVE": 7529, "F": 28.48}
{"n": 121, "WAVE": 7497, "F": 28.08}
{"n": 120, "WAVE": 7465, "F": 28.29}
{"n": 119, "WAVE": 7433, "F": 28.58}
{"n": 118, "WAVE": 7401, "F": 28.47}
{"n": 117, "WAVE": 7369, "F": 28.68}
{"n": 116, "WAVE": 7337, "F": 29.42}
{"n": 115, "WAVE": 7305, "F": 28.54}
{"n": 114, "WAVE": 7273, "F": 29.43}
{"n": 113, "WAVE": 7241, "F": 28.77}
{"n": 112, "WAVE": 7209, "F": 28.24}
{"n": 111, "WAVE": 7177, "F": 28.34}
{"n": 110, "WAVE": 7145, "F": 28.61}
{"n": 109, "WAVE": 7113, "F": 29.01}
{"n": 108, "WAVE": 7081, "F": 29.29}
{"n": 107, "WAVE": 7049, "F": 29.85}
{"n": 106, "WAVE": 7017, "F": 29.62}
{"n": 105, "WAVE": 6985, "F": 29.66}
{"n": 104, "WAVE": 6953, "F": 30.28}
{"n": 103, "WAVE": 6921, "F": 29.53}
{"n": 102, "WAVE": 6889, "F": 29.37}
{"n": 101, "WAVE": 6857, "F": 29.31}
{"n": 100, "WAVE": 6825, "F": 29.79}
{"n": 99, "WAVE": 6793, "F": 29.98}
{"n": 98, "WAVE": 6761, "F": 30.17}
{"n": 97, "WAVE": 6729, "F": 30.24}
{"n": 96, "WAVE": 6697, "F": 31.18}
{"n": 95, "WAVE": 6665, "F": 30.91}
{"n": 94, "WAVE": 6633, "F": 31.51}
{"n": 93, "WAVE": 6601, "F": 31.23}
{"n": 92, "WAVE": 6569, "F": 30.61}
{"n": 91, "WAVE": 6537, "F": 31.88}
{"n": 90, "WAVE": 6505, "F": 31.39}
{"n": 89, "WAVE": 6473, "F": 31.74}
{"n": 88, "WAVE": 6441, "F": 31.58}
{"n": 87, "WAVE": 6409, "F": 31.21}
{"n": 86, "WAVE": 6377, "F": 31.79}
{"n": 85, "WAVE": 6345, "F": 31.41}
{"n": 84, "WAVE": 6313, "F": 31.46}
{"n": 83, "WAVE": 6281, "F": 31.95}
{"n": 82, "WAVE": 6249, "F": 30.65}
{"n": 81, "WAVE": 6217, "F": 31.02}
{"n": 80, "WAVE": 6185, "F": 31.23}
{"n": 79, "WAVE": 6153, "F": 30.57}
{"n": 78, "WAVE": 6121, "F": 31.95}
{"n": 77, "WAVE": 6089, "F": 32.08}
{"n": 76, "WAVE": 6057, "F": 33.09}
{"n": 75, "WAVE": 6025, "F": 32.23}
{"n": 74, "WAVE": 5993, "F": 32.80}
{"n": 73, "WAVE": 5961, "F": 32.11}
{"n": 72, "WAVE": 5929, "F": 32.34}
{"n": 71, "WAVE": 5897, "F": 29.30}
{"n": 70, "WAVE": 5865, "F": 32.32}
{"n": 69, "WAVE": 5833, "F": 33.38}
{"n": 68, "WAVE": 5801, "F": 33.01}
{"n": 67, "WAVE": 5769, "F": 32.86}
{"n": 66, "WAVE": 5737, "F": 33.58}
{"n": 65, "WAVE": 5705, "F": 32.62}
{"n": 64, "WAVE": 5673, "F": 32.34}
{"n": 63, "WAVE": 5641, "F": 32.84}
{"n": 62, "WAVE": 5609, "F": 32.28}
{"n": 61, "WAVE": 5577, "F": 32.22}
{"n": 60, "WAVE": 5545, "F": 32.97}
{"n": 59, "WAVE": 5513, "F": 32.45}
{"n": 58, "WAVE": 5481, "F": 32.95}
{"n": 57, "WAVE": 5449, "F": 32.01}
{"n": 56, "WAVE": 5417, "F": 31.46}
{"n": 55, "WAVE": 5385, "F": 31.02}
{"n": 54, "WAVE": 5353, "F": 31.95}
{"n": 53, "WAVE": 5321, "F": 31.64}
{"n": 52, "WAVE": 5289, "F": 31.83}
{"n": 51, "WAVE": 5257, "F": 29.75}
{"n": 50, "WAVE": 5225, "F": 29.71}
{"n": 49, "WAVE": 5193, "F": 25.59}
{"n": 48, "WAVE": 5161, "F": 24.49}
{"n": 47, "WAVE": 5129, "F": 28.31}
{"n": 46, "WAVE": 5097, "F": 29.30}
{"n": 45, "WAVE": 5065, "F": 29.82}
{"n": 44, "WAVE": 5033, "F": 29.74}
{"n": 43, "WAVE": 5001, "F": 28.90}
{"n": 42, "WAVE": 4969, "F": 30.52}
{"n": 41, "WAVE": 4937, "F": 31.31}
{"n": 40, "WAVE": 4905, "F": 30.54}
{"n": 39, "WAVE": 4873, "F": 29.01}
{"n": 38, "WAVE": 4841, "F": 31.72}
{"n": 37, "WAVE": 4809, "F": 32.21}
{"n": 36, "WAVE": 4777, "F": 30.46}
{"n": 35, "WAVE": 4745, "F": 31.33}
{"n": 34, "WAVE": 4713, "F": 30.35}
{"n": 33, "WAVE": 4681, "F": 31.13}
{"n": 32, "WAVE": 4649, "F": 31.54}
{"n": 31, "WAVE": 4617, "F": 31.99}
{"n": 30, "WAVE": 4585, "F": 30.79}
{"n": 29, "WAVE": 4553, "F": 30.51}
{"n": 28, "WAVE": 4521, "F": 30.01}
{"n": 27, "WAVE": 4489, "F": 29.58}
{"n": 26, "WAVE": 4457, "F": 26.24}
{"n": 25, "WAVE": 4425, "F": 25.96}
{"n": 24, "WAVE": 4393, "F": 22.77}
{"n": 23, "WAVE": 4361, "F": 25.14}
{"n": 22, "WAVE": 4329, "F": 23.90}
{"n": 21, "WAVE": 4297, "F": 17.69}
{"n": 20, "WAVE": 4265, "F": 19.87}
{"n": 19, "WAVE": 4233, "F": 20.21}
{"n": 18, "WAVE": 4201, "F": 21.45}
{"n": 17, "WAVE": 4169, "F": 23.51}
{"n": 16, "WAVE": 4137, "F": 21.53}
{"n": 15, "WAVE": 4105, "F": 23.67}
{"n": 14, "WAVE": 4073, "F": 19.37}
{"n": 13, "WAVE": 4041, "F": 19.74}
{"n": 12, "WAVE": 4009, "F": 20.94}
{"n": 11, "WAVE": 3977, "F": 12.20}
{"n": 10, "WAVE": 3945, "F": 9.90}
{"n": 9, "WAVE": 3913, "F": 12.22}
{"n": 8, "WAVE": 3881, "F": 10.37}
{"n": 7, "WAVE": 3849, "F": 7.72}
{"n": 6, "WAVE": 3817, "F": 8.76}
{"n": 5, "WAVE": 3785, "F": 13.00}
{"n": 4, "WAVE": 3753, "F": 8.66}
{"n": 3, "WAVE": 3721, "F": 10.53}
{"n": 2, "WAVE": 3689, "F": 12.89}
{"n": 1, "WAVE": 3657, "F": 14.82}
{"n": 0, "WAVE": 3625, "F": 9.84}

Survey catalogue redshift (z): 0.00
